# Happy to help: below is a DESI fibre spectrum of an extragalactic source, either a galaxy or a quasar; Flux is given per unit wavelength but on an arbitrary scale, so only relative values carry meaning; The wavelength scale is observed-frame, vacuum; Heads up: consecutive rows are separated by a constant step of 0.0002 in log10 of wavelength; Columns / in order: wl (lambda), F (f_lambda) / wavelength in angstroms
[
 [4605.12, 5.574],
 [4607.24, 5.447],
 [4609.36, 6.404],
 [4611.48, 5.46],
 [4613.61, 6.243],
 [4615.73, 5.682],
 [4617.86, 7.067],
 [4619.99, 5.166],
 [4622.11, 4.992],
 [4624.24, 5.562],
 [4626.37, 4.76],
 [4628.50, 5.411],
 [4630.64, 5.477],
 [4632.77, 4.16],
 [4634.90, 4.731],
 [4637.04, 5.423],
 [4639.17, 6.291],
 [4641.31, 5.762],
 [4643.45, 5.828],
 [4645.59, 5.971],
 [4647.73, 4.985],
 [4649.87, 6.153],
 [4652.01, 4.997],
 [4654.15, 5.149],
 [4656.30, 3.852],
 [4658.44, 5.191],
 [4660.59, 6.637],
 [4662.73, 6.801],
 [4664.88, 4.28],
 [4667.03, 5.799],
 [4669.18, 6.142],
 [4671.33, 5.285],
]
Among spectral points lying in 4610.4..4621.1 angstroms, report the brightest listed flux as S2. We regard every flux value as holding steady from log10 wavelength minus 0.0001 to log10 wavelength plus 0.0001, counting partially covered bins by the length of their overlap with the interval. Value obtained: 7.067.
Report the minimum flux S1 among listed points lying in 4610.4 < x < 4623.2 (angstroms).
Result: 4.992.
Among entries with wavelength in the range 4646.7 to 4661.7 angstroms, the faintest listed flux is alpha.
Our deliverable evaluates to 3.852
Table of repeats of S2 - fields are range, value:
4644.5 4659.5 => 6.153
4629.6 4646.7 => 6.291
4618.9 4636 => 5.562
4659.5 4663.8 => 6.801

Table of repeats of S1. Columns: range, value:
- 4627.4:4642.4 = 4.16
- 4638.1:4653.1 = 4.985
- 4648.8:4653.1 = 4.997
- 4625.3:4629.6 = 4.76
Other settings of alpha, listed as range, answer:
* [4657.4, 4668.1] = 4.28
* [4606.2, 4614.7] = 5.447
